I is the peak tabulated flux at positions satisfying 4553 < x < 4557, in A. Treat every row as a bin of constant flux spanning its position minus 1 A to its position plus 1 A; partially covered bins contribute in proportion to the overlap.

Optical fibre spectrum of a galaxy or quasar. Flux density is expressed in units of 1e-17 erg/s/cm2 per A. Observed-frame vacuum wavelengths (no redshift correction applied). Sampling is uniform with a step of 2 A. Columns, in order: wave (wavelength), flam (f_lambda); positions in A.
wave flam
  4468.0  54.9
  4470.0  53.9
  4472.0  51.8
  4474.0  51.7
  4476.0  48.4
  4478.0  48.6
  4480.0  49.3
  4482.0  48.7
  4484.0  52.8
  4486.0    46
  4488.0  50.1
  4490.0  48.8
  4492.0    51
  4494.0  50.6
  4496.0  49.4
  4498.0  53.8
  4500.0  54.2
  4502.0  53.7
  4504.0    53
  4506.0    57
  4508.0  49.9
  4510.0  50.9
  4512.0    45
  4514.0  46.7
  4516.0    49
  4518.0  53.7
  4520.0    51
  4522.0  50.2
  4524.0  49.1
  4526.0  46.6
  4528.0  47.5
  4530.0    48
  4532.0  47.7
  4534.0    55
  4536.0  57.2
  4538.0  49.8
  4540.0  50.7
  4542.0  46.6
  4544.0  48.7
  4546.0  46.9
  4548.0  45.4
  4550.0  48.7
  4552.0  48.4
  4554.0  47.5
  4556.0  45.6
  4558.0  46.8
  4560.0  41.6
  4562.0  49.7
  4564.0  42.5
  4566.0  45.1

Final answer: 47.5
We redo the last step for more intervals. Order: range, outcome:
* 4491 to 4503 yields 54.2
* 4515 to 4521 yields 53.7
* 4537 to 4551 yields 50.7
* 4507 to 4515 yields 50.9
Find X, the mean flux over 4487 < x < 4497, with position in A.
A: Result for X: 50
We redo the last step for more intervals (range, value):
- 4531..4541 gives 52.1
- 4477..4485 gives 49.8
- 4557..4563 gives 46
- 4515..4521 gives 51.2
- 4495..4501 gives 52.5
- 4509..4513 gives 48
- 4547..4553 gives 47.5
